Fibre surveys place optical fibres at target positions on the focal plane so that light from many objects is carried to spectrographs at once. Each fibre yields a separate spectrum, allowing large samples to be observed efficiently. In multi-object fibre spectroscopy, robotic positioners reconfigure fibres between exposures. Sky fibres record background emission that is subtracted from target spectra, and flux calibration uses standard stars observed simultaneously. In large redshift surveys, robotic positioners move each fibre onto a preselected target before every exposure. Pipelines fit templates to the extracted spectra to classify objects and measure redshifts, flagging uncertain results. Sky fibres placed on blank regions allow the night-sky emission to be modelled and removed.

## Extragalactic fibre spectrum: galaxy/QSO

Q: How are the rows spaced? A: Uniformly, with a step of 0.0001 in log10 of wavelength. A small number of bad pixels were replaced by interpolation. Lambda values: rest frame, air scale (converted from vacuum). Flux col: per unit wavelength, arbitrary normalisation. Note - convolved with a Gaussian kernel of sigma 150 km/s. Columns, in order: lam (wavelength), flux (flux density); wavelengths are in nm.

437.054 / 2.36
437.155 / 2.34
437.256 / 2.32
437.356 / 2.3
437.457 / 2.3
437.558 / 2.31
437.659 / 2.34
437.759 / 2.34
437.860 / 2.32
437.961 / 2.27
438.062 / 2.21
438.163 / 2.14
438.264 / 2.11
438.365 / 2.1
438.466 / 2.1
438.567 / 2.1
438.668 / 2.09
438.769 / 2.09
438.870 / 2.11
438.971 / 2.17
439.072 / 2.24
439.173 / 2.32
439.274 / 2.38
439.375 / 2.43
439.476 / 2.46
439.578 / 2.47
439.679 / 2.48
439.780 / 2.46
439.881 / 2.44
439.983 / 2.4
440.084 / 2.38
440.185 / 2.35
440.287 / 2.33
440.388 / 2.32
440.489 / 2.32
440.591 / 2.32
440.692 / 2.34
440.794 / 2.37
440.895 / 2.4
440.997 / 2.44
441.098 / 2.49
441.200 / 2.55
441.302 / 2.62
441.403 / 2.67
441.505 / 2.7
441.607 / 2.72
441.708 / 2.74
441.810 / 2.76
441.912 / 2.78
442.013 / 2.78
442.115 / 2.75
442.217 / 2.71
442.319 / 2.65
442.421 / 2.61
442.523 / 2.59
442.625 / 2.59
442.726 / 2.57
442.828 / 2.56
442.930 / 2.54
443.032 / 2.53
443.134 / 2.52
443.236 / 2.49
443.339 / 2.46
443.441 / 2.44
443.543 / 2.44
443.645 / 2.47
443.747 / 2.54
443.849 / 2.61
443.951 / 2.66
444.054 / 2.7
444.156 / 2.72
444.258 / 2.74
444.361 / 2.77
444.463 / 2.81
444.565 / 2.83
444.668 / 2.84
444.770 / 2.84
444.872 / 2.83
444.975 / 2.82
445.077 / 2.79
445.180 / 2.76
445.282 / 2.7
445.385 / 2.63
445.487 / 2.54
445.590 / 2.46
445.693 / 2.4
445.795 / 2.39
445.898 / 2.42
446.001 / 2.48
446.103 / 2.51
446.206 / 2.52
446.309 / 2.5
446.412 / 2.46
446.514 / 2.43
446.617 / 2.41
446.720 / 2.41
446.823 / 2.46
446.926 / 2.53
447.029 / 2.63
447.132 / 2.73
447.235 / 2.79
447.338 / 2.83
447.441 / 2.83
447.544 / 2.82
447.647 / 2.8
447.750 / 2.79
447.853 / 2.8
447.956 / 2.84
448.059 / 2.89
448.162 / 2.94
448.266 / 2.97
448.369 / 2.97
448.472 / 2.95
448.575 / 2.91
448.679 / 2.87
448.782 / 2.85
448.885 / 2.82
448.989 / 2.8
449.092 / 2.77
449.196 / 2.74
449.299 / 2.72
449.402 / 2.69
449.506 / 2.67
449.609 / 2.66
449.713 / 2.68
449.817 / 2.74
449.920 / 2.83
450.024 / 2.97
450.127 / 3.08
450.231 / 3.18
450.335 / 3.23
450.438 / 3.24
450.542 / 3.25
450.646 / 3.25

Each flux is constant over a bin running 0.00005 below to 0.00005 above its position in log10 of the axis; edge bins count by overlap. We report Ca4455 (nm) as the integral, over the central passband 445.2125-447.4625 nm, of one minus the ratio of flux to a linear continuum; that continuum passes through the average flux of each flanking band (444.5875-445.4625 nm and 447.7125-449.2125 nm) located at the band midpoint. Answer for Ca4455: 0.21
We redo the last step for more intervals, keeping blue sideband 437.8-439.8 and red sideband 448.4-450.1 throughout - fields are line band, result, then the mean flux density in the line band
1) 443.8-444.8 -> -0.08 nm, 2.75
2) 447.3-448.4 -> -0.05 nm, 2.86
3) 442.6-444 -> -0.02 nm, 2.53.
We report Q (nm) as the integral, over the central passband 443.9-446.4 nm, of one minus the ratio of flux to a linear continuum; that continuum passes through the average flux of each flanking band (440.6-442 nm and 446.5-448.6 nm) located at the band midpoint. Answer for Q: 0.034 nm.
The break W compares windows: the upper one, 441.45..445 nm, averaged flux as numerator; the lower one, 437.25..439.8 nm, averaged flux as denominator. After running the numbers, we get 1.2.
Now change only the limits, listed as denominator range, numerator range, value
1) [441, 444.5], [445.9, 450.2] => 1.04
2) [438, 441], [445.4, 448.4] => 1.15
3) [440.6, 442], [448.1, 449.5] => 1.10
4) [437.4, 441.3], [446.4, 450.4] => 1.20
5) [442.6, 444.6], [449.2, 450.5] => 1.11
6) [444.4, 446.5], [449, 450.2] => 1.06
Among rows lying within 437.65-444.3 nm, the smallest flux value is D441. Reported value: 2.09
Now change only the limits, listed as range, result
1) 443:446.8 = 2.39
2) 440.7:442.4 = 2.37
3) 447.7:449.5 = 2.69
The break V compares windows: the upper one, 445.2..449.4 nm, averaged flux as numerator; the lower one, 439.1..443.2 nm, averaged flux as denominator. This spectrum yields 1.1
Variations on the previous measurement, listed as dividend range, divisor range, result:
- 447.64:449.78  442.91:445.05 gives 1.06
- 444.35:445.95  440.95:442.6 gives 1.01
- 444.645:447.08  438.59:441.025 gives 1.10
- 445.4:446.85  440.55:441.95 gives 0.96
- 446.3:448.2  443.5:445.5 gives 0.99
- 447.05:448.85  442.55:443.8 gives 1.13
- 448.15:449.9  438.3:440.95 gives 1.22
